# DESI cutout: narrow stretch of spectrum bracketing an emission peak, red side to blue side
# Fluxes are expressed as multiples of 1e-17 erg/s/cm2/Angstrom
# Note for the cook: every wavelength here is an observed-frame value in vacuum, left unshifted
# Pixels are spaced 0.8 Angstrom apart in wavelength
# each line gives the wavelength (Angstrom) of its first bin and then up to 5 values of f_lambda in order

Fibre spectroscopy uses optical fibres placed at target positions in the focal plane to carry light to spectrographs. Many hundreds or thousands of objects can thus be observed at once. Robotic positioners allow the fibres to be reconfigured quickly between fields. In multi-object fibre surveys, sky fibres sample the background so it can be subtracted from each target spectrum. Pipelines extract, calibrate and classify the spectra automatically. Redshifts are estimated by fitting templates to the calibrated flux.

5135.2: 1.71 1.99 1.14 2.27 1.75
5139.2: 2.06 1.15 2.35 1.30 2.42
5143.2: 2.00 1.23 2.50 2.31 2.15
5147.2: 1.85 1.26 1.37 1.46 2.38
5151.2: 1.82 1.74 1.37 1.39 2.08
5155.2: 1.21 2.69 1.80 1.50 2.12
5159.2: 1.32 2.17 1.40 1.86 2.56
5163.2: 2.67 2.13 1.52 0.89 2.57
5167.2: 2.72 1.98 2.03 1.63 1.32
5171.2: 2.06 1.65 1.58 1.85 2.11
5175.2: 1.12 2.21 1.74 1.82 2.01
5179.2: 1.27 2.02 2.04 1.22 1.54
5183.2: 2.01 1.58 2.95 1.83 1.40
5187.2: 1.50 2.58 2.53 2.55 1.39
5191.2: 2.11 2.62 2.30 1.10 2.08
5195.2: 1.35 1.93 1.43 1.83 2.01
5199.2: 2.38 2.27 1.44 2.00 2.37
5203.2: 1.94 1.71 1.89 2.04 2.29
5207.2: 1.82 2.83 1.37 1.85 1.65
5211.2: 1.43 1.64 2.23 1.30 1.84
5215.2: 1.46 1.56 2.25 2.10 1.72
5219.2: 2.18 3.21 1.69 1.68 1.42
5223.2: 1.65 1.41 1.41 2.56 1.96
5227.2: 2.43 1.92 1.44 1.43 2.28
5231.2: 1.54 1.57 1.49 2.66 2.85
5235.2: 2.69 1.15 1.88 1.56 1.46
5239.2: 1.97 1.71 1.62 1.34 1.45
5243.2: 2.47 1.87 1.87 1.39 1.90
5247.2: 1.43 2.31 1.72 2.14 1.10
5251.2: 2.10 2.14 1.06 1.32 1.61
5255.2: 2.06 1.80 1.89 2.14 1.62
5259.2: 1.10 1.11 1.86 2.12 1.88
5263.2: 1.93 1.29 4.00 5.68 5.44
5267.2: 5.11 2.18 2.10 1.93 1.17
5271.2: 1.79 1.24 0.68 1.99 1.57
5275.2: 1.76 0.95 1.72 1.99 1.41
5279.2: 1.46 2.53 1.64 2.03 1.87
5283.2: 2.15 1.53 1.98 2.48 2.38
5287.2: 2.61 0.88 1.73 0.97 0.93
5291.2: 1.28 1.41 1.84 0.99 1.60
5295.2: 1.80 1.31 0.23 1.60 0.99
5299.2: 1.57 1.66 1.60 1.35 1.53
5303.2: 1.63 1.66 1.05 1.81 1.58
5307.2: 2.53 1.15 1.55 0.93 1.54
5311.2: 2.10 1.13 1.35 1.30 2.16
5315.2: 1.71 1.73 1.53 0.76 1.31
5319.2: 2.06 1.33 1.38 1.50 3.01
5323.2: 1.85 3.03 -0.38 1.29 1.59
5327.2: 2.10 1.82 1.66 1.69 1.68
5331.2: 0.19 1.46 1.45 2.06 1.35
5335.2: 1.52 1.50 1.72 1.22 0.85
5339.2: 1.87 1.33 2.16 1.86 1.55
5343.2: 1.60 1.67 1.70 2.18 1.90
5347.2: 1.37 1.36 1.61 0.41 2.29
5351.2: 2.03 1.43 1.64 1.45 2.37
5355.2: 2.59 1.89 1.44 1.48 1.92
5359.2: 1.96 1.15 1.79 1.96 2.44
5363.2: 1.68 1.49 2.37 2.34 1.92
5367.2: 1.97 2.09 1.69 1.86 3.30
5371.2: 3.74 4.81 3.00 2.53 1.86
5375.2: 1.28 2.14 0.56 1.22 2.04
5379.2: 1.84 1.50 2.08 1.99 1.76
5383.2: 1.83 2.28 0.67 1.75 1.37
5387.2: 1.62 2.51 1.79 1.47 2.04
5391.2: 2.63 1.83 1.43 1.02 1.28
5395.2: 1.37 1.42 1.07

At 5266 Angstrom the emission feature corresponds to Hbeta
